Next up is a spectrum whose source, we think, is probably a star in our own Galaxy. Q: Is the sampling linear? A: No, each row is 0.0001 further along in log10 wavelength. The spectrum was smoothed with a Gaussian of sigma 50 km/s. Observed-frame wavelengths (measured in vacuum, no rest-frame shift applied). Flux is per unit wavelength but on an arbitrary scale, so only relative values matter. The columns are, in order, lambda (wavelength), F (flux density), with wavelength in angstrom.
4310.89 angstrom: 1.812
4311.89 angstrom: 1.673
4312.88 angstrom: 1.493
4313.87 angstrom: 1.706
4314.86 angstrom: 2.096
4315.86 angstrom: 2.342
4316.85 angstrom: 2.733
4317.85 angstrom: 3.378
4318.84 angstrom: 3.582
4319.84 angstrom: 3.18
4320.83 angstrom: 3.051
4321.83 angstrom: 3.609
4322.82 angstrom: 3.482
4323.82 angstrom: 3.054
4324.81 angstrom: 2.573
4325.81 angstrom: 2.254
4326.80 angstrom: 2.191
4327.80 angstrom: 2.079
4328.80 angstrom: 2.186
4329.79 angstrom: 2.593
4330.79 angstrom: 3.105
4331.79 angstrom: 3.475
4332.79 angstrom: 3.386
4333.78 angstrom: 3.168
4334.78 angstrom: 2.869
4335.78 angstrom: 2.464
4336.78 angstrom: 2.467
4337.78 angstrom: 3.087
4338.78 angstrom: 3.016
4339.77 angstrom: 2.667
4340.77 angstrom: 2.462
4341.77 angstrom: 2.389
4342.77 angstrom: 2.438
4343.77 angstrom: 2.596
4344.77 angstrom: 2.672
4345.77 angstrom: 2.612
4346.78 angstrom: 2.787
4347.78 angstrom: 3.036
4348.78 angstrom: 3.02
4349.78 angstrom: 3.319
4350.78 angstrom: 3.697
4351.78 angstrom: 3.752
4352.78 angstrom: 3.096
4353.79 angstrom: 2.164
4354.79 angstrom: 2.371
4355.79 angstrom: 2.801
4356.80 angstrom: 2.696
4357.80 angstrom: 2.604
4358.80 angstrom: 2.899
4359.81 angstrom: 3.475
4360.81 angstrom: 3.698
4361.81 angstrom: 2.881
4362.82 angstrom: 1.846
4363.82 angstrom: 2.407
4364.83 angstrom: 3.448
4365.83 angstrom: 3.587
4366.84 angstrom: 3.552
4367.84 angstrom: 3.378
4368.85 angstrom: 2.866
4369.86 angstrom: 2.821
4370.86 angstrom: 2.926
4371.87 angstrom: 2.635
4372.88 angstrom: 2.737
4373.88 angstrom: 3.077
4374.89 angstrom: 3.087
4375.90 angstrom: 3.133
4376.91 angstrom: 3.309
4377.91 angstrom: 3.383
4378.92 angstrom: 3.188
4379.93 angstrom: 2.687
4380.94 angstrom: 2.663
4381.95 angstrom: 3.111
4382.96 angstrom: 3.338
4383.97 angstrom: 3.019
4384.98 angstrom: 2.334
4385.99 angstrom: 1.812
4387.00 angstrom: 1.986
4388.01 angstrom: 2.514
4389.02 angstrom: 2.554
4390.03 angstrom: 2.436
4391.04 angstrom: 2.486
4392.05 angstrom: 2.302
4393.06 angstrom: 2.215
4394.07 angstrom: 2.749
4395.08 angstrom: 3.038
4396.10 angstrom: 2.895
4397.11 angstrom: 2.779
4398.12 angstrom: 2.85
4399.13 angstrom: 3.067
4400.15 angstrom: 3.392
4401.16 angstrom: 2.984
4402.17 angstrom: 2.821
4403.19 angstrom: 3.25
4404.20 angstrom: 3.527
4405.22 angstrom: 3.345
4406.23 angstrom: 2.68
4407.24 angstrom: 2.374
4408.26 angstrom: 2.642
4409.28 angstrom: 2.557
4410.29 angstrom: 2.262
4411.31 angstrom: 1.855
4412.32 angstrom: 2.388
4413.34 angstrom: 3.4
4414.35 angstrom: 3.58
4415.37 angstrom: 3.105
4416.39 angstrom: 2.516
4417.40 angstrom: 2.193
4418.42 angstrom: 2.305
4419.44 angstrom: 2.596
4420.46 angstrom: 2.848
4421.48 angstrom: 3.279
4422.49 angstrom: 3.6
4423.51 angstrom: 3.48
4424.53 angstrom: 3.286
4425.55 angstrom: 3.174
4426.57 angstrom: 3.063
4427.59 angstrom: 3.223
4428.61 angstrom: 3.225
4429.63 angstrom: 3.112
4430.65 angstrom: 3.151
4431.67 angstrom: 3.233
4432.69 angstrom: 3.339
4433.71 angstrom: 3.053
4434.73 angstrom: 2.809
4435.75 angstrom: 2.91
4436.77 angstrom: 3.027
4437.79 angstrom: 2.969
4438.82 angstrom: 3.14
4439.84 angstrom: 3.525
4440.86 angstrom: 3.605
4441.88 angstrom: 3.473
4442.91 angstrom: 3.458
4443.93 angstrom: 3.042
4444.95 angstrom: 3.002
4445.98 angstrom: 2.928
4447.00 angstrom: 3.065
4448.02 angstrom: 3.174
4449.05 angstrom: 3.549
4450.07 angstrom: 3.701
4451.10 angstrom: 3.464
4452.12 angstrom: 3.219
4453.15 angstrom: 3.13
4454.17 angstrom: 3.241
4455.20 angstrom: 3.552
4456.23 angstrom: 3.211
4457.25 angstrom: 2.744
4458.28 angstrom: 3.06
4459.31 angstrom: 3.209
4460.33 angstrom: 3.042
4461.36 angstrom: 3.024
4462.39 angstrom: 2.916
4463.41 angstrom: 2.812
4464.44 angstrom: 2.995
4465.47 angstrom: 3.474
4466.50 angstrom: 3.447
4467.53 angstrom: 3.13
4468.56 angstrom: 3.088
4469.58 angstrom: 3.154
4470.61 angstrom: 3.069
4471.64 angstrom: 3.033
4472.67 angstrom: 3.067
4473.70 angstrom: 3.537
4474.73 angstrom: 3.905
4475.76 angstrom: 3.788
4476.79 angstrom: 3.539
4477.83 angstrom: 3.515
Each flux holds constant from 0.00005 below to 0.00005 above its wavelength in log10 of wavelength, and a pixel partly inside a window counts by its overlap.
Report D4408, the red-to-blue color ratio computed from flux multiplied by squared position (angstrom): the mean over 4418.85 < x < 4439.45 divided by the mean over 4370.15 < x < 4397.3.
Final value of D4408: 1.16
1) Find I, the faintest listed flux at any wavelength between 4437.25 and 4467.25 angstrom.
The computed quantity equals 2.744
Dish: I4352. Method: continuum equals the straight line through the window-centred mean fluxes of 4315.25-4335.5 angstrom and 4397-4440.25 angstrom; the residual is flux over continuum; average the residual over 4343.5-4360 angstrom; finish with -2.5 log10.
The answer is 0.01 mag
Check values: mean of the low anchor 2.9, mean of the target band 2.91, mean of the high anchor 2.98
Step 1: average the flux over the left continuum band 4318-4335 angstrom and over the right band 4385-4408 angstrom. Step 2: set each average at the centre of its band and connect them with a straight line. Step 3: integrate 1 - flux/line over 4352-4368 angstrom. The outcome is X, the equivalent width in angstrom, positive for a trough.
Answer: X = -0.6 angstrom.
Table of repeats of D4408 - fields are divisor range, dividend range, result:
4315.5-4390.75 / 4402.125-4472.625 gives 1.11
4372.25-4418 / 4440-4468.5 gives 1.18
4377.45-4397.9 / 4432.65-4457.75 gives 1.23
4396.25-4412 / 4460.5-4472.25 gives 1.13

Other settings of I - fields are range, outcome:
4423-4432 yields 3.063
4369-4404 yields 1.812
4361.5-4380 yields 1.846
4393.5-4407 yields 2.68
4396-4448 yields 1.855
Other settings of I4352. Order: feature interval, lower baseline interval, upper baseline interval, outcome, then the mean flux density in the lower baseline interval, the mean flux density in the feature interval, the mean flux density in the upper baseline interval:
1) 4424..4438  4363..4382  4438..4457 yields 0.040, 3.03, 3.12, 3.29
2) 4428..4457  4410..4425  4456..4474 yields -0.082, 2.85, 3.22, 3.11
